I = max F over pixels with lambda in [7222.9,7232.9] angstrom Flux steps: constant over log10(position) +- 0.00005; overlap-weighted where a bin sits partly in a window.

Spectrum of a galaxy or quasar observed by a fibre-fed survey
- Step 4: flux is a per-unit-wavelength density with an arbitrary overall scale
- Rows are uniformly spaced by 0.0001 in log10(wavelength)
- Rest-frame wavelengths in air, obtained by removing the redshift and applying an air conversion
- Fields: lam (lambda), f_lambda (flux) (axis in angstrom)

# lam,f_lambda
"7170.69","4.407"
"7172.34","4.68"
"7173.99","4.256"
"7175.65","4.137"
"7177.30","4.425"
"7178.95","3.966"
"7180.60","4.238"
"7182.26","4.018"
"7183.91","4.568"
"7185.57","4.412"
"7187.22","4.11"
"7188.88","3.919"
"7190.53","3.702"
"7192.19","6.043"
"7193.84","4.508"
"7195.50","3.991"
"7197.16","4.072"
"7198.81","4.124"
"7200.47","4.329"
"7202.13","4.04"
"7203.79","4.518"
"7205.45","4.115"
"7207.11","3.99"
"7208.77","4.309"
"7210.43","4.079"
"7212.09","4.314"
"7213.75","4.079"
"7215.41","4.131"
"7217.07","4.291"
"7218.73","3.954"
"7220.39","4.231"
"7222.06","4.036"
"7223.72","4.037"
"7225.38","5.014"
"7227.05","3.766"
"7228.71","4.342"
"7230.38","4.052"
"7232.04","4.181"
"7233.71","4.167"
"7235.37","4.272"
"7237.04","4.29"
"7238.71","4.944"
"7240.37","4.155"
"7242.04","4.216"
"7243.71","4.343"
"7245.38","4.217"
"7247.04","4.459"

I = 5.014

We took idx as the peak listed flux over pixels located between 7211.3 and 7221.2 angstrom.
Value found 4.314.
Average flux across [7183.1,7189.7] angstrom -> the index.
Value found 4.25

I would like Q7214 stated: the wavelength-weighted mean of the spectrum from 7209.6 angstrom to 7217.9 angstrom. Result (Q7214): 4.18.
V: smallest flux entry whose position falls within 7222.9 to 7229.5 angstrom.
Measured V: 3.766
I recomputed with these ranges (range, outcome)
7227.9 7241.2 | 4.944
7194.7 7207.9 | 4.518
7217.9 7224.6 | 4.231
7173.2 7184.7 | 4.568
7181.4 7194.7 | 6.043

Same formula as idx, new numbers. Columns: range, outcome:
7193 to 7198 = 4.508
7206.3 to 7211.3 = 4.309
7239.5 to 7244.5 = 4.343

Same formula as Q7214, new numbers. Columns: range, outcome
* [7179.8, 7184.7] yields 4.27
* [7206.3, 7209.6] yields 4.15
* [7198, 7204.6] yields 4.25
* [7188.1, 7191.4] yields 3.84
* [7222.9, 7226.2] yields 4.53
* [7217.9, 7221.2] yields 4.1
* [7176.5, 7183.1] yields 4.16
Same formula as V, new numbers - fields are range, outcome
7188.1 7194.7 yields 3.702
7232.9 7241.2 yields 4.155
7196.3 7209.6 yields 3.99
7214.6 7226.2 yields 3.954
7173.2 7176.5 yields 4.137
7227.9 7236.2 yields 4.052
